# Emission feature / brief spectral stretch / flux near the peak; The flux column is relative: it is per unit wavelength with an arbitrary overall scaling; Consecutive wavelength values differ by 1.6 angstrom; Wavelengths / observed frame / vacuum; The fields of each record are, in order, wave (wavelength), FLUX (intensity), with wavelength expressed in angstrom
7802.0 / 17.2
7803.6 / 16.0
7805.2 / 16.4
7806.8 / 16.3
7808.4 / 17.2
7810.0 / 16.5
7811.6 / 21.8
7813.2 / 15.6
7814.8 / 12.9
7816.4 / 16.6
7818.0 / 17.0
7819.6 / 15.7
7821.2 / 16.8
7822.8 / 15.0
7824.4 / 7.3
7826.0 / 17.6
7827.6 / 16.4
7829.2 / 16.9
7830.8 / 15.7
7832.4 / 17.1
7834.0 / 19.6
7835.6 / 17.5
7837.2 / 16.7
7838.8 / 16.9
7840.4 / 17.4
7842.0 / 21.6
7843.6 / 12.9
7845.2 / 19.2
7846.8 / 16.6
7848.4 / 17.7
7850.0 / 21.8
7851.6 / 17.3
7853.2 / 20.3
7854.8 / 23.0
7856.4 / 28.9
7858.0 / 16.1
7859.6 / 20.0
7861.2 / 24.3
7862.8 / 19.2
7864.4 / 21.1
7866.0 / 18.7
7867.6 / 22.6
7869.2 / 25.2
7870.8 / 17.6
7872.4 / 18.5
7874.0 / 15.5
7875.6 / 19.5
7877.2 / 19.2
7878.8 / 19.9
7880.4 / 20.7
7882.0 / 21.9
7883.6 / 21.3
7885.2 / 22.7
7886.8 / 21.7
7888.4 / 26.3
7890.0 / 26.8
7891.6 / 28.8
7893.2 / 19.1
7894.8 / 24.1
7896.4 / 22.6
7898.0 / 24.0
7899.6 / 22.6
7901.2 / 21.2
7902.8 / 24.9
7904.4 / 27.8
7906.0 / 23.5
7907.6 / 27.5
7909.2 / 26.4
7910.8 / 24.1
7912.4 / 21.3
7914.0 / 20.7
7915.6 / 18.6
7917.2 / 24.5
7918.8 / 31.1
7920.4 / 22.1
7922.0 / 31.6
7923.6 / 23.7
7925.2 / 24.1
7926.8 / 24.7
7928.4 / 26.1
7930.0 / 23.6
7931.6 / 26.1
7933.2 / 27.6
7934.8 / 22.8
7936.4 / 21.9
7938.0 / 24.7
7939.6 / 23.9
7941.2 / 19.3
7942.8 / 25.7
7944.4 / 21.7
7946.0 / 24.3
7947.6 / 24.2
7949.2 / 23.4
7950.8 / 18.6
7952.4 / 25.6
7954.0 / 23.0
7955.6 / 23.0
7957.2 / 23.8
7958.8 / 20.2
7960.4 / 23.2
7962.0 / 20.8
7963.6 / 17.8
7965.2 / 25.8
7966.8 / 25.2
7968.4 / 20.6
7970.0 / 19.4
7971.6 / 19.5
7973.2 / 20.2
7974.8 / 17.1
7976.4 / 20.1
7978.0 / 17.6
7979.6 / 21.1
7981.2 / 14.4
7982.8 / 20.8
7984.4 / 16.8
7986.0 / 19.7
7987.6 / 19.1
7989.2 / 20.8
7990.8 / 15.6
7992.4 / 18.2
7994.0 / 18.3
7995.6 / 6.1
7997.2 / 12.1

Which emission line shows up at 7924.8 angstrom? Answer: Mg II 2798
